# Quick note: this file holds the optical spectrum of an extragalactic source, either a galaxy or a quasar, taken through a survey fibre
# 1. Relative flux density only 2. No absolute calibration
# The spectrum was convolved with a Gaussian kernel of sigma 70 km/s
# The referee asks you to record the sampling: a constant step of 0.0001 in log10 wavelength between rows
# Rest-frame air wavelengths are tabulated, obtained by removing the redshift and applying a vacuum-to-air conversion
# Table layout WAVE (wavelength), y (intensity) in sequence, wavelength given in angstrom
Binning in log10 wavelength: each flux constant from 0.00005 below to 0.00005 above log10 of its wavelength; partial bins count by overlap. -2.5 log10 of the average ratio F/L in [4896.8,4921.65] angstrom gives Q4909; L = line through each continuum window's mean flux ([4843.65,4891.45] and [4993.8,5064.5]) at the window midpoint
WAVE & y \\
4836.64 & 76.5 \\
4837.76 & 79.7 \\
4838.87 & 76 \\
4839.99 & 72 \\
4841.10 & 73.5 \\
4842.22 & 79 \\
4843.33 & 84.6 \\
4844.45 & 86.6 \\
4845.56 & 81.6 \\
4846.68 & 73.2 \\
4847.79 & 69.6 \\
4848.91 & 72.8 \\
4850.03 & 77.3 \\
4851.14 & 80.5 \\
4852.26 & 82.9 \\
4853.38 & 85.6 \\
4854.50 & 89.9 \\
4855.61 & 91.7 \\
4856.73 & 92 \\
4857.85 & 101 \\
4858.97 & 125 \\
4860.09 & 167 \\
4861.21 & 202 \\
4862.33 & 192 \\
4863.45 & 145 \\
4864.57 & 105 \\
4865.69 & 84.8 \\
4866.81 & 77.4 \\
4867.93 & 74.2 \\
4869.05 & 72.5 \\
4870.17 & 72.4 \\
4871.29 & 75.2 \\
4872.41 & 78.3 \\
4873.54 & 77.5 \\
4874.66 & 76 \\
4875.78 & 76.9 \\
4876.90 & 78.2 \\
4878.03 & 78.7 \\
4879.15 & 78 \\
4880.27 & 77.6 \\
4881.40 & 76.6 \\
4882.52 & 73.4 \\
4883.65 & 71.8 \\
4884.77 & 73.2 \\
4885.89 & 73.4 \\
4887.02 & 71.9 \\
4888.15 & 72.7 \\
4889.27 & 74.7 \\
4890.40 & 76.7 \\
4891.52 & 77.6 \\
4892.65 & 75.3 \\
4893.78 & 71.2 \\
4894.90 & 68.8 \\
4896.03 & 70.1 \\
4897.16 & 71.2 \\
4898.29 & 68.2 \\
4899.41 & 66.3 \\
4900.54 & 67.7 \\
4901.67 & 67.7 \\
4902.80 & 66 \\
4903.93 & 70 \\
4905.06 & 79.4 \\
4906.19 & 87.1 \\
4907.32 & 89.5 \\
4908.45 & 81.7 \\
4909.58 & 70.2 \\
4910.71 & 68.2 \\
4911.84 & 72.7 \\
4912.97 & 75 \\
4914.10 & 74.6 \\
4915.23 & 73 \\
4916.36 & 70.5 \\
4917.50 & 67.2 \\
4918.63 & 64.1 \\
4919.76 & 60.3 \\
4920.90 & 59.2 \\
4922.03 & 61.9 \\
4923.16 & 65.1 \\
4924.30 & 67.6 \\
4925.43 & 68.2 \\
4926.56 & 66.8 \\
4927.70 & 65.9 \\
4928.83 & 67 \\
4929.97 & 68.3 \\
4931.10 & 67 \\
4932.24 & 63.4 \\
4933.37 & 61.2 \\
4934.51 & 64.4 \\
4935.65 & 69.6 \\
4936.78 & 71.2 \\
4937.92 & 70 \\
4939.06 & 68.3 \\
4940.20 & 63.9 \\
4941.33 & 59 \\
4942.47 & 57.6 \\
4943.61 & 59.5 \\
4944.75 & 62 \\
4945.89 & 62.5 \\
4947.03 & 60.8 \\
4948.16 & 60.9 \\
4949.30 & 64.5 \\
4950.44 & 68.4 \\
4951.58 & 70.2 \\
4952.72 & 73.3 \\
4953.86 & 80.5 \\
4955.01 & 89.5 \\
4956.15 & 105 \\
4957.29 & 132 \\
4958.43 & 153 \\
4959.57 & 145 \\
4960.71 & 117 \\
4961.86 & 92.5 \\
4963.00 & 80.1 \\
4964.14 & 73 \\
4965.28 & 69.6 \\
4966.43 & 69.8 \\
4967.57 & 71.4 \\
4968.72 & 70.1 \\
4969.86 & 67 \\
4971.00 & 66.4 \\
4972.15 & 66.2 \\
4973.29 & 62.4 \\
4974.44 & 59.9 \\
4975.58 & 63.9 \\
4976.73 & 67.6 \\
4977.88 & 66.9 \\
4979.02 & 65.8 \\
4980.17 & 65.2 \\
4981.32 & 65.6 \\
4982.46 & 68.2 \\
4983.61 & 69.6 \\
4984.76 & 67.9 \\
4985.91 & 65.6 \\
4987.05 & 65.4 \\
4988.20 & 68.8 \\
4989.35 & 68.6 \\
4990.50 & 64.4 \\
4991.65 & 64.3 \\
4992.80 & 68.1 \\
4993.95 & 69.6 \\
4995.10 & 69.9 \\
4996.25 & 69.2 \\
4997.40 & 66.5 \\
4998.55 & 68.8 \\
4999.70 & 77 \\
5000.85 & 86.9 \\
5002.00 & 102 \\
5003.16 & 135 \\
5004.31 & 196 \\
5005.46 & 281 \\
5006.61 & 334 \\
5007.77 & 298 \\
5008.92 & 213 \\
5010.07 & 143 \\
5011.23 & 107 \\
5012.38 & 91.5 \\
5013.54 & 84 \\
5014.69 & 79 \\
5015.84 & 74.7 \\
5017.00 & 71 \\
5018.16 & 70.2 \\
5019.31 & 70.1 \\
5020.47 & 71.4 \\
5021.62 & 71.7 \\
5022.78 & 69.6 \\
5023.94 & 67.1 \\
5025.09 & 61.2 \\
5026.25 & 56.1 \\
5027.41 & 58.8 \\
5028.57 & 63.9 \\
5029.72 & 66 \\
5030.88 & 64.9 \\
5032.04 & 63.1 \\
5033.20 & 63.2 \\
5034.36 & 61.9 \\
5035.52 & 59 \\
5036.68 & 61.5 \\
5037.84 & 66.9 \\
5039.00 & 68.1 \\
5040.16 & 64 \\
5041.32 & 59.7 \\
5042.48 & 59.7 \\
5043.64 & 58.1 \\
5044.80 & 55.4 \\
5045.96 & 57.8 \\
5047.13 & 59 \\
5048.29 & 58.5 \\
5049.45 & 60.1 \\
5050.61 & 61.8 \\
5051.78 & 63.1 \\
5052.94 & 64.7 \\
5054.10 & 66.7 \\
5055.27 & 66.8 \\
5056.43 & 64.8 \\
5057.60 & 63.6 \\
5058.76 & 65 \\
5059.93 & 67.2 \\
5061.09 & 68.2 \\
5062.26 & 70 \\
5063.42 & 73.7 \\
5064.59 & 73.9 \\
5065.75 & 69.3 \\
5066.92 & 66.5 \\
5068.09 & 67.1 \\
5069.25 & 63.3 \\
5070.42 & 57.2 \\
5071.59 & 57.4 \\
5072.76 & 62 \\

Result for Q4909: 0.237 mag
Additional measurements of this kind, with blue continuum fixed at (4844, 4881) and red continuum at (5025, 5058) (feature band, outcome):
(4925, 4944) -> 0.23 mag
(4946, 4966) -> -0.16 mag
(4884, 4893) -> 0.20 mag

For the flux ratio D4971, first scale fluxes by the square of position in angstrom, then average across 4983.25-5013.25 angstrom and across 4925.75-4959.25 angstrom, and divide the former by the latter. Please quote 1.6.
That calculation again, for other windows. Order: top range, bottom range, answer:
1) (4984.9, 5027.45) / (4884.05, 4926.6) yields 1.50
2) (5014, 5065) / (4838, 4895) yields 0.80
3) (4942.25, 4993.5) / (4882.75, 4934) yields 1.09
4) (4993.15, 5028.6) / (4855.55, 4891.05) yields 1.25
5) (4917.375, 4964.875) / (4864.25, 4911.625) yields 1.02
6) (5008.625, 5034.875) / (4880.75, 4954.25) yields 1.18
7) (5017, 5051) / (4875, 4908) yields 0.90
